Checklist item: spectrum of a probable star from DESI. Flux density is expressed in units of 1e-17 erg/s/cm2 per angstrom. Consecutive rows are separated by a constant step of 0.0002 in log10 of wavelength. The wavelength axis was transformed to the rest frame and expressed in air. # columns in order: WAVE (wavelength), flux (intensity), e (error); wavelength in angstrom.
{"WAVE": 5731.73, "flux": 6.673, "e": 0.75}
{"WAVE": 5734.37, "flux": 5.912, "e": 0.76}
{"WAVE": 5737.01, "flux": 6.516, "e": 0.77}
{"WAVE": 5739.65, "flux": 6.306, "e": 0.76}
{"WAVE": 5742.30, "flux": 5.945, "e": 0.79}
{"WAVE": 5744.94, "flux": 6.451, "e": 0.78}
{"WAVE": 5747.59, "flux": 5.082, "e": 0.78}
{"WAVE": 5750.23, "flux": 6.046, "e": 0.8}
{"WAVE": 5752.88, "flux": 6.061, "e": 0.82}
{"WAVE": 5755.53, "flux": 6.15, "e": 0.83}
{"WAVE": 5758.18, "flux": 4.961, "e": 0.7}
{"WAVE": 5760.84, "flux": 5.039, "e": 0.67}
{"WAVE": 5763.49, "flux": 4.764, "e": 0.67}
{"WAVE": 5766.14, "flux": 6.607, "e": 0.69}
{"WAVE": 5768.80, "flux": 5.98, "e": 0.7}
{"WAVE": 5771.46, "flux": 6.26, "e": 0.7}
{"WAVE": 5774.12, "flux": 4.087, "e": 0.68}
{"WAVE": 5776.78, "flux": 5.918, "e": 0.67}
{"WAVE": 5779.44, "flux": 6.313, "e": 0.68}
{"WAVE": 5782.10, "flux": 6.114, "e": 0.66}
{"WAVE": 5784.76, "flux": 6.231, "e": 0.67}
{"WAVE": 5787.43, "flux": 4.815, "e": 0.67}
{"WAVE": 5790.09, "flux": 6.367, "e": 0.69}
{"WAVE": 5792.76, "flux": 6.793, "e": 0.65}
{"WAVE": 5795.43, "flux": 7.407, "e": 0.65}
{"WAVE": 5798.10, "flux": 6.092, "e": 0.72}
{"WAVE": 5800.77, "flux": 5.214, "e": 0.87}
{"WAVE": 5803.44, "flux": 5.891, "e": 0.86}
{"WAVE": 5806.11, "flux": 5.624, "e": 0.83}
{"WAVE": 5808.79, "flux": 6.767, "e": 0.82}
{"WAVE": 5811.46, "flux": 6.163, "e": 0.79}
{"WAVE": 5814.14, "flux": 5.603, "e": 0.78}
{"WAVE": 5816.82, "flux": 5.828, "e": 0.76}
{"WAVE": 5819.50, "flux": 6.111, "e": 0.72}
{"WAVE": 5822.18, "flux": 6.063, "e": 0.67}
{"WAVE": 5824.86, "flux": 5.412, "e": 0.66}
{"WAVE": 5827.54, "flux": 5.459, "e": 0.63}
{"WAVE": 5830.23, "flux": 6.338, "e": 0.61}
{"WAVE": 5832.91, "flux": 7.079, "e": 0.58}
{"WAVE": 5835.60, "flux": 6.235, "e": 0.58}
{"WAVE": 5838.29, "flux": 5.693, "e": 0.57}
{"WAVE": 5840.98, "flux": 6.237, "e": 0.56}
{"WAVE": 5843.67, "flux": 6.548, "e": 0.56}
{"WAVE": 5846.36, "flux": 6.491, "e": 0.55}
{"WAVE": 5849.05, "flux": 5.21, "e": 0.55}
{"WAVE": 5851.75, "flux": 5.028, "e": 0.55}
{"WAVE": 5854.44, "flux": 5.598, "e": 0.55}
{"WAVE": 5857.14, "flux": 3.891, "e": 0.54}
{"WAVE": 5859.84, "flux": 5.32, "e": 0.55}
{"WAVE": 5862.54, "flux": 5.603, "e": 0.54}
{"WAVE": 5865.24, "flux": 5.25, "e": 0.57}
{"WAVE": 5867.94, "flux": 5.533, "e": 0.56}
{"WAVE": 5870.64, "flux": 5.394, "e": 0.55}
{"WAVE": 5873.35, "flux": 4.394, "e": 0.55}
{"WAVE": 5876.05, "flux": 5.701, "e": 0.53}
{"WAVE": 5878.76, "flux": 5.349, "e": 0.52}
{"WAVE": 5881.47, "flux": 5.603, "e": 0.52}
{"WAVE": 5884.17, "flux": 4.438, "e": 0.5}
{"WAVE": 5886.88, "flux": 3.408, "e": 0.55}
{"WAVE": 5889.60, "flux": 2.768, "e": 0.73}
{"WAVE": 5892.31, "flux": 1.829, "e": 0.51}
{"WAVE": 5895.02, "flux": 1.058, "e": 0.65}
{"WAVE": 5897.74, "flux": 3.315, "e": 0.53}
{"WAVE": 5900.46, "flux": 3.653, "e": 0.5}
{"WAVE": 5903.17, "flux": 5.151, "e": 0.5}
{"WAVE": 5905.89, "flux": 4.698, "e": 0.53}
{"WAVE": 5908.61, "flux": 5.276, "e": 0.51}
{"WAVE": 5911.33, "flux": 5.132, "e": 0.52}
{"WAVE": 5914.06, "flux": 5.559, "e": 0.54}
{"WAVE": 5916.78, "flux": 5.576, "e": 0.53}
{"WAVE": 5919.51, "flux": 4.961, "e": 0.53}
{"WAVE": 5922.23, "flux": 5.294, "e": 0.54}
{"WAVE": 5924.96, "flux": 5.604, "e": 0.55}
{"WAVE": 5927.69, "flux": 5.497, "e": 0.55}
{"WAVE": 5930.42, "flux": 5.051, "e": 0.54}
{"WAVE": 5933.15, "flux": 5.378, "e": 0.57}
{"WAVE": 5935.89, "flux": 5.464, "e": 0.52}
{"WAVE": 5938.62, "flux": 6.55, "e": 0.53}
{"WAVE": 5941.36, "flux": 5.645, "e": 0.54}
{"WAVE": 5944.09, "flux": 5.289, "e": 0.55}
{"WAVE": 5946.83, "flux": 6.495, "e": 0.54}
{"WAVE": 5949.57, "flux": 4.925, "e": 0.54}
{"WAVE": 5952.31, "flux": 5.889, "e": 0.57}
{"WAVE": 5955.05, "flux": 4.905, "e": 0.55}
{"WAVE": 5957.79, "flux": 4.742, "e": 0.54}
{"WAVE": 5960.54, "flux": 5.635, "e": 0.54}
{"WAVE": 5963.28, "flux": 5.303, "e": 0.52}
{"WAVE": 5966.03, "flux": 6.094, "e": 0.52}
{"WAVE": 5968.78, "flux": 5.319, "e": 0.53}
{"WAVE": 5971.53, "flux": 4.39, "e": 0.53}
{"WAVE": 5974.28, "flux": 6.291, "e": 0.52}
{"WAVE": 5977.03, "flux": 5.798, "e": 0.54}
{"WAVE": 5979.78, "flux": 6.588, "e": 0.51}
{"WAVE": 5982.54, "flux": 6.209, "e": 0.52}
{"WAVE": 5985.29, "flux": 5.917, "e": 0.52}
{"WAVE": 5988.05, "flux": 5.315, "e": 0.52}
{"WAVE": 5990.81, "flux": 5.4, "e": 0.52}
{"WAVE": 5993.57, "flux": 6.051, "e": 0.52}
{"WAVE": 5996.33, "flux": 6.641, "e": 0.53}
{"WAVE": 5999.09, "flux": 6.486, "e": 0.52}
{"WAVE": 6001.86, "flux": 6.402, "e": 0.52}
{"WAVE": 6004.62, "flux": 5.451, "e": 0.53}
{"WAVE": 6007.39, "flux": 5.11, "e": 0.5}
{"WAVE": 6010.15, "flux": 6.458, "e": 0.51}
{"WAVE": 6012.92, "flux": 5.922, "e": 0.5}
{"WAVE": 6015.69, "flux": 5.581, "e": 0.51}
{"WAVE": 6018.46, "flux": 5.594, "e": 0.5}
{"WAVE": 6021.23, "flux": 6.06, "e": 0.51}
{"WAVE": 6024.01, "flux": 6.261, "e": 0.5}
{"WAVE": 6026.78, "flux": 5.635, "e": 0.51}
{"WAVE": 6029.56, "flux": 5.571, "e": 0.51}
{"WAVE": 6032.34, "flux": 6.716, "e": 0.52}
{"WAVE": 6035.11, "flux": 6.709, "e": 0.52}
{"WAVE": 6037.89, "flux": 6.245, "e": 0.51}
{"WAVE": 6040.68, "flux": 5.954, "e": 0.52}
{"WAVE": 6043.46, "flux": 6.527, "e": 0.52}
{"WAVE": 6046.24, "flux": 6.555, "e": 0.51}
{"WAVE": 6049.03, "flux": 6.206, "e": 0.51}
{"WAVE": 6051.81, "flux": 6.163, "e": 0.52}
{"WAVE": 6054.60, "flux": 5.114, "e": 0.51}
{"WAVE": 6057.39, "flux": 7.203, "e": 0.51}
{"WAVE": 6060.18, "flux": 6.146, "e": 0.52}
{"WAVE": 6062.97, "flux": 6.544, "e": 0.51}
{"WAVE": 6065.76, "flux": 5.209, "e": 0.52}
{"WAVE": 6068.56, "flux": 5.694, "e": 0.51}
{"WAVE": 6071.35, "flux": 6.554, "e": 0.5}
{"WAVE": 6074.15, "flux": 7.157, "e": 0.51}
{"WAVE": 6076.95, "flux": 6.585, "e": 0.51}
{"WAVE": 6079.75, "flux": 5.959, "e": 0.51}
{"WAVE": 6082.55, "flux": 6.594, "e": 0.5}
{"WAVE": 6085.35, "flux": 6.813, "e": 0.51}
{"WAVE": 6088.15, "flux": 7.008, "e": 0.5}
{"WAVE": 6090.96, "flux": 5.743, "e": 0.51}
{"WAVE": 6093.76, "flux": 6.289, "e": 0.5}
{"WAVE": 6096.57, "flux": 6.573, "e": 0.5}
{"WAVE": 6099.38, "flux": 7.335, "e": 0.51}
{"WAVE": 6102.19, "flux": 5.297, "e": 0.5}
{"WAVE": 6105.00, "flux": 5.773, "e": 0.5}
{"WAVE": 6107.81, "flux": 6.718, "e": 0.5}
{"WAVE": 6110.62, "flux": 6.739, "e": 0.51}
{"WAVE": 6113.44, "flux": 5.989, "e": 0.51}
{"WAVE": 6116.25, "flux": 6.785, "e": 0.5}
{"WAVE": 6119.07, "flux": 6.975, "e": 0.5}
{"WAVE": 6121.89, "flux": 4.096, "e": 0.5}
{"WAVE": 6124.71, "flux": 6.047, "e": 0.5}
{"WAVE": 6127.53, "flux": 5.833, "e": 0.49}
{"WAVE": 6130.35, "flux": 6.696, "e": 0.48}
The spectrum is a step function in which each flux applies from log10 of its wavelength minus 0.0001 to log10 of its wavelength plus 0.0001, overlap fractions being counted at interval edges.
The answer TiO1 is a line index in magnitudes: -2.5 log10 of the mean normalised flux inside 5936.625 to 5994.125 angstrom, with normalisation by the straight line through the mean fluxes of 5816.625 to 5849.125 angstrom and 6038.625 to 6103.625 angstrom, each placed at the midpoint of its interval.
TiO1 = 0.10 mag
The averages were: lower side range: 6.1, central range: 5.65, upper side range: 6.31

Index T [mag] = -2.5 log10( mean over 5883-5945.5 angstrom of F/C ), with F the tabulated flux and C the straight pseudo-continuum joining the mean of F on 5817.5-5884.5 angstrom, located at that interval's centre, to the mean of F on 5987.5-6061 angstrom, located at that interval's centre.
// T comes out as 0.24 mag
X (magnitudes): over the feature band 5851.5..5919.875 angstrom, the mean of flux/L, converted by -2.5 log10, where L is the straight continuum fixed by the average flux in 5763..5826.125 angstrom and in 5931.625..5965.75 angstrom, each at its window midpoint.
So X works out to 0.24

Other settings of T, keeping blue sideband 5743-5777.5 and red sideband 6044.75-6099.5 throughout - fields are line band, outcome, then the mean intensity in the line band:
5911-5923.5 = 0.13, 5.32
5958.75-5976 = 0.12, 5.49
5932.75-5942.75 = 0.05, 5.79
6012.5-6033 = 0.06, 5.89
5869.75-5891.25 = 0.28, 4.58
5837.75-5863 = 0.06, 5.56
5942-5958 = 0.12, 5.44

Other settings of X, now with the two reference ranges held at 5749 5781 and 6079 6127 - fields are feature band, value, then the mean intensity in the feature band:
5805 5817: -0.05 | 6.02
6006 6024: 0.05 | 5.82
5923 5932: 0.11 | 5.38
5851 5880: 0.13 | 5.19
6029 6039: -0.04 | 6.38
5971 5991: 0.04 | 5.82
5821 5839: -0.05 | 6.05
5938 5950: 0.04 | 5.8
